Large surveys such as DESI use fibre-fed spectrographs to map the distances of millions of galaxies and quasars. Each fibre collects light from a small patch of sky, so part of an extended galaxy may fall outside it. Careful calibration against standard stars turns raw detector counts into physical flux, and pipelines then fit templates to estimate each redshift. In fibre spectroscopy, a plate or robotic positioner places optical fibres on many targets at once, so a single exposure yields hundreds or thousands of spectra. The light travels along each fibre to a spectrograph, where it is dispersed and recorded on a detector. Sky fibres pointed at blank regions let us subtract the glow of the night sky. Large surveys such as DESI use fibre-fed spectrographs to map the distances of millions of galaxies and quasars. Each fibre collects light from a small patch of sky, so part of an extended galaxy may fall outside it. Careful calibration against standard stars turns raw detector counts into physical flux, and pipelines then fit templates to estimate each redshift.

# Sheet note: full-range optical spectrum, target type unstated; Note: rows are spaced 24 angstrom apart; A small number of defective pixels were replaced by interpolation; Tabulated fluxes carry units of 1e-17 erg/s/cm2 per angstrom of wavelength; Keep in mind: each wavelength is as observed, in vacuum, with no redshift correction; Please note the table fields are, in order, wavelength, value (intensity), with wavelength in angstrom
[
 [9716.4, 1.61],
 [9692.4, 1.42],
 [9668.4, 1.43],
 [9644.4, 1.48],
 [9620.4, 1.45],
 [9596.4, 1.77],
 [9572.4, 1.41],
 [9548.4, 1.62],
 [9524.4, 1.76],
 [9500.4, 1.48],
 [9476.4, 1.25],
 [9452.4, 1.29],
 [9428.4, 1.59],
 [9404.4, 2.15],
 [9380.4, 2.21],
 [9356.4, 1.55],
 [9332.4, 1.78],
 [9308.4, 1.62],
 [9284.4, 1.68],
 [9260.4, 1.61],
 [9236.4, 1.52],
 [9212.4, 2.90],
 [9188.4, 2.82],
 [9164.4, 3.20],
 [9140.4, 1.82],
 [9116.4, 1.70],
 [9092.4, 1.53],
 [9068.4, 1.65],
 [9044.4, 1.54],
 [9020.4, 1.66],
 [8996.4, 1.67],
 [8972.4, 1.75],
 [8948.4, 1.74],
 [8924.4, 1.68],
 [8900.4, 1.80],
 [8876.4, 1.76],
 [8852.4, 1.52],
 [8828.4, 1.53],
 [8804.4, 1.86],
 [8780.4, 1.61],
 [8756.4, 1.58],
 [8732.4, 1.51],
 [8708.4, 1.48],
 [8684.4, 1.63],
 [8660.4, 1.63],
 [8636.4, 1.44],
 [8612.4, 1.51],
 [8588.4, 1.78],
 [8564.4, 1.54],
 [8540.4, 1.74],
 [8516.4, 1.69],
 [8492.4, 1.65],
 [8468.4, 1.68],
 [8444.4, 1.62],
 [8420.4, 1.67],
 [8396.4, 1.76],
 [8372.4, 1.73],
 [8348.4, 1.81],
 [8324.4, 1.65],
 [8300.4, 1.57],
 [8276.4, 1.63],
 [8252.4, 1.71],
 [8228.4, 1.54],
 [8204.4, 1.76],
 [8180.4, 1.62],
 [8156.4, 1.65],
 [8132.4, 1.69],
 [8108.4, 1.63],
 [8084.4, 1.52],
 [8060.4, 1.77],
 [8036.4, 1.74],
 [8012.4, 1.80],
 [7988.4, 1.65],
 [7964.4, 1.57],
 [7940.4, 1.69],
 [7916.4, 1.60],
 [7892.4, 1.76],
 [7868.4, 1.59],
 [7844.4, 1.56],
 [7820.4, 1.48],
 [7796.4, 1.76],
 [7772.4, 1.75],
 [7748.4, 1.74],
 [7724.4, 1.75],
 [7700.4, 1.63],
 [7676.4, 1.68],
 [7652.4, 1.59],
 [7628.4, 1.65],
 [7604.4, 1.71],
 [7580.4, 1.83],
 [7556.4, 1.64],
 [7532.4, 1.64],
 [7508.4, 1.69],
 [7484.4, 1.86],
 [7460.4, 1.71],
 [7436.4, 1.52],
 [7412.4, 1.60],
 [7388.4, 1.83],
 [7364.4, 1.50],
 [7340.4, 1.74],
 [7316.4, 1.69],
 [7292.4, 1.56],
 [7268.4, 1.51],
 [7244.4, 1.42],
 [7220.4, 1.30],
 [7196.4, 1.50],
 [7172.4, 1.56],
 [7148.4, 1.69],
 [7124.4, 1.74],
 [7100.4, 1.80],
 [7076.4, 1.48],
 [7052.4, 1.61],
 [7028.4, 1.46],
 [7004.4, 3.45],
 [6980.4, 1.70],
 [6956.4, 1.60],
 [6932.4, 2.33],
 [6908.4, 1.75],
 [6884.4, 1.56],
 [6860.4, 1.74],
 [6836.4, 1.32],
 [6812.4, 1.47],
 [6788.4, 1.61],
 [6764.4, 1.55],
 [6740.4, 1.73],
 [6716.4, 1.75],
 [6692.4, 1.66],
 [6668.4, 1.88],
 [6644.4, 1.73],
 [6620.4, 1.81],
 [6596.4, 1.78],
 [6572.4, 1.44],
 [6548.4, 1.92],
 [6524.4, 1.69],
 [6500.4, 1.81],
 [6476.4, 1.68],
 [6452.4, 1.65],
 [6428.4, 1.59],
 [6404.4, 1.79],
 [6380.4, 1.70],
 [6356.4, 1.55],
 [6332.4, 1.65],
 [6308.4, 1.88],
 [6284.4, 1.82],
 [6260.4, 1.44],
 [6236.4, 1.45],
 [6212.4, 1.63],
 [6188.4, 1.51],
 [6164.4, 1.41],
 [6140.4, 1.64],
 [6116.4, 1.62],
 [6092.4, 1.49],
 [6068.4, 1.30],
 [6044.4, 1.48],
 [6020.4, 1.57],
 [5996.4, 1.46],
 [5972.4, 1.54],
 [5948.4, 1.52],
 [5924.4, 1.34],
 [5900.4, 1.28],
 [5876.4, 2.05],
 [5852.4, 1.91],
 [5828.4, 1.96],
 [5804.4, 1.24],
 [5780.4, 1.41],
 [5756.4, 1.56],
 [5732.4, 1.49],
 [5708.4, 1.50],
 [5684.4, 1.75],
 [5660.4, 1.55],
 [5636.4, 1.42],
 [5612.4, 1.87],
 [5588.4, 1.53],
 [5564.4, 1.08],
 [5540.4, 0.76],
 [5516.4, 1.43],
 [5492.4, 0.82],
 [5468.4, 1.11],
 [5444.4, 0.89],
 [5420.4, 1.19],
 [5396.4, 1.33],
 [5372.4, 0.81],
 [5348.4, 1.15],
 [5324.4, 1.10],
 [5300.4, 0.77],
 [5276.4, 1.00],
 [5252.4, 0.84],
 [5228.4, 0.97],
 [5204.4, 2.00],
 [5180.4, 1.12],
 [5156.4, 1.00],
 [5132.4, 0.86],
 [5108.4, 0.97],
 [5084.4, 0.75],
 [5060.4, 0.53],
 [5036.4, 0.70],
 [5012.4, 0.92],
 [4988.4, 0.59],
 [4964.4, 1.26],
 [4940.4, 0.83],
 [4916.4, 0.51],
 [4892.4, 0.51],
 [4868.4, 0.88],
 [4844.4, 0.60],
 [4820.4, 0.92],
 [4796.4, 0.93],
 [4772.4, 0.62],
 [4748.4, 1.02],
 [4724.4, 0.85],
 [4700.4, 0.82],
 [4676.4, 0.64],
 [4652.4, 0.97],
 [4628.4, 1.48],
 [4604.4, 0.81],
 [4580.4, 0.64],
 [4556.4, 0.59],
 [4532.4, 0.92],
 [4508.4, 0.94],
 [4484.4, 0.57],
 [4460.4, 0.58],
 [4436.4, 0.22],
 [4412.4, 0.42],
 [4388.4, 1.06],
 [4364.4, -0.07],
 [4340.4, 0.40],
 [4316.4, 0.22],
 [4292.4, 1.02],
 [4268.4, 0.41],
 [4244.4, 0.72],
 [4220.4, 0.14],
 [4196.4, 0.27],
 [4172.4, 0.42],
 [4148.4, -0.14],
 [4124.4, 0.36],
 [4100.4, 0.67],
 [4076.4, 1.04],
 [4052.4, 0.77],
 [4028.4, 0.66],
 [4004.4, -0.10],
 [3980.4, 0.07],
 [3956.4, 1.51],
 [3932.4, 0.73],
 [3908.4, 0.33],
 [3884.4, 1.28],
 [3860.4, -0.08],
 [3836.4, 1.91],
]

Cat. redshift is 0.40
